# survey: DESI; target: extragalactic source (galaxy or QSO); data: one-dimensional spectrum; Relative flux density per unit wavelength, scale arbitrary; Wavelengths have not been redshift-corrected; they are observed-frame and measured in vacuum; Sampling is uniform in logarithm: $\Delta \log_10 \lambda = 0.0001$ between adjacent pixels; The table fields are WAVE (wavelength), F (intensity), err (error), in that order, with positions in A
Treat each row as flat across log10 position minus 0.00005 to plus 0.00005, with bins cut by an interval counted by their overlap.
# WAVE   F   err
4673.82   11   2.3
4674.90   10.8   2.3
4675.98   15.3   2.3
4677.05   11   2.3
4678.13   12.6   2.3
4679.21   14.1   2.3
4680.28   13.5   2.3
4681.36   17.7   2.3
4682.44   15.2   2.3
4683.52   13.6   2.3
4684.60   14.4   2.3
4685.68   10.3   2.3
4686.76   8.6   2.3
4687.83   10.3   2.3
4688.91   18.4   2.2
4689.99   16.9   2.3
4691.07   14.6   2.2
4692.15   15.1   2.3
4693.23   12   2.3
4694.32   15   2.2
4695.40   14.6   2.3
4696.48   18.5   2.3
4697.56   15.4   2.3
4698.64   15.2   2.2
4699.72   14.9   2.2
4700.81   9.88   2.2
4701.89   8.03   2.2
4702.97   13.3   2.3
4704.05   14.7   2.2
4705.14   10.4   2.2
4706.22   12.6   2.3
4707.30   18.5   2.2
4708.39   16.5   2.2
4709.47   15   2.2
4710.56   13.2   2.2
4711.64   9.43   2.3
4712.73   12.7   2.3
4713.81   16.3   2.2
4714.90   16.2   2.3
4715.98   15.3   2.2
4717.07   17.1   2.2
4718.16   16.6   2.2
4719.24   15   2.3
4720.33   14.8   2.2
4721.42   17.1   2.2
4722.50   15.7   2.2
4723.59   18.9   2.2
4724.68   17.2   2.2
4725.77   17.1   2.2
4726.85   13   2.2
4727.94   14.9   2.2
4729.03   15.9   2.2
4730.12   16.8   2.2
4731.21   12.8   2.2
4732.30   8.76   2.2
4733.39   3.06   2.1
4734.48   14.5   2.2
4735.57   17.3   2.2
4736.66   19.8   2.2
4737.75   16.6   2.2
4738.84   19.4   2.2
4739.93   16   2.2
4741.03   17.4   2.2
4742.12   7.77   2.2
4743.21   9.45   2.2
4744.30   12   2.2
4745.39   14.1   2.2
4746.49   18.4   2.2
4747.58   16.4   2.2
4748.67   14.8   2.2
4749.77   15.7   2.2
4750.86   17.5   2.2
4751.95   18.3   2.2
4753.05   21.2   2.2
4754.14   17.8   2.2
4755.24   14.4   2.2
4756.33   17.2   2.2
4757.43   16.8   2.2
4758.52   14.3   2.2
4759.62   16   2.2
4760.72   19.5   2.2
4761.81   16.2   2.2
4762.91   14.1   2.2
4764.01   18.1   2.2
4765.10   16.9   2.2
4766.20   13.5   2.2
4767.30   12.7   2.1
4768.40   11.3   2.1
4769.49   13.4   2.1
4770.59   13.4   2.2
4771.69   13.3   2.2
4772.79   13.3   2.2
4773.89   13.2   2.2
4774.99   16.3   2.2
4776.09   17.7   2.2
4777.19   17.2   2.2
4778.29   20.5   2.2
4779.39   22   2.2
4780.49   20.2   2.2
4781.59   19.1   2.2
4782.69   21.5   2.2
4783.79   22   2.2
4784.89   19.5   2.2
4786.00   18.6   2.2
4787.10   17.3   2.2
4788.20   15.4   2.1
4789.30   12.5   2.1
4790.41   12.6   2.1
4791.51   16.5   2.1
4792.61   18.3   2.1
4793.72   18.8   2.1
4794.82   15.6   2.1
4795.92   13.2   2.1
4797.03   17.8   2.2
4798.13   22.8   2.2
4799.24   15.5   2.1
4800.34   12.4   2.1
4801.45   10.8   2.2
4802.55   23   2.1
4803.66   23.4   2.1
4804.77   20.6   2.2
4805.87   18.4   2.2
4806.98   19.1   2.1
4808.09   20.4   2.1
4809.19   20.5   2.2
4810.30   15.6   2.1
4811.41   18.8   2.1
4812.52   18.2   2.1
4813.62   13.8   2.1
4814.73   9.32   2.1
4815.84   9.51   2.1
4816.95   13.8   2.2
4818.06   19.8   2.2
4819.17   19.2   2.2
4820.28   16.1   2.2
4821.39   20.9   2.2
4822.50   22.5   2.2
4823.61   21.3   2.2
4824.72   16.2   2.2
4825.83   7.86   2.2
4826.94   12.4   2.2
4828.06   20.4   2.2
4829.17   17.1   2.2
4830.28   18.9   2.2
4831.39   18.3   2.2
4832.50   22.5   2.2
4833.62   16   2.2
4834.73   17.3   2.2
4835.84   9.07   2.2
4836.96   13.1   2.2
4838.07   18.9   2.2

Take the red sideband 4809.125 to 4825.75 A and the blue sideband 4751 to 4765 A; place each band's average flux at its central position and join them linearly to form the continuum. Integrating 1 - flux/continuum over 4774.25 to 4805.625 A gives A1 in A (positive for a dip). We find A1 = -1.9 A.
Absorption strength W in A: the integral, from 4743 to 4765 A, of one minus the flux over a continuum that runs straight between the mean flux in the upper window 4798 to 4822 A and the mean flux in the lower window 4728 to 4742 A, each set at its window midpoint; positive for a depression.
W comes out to -1.3 A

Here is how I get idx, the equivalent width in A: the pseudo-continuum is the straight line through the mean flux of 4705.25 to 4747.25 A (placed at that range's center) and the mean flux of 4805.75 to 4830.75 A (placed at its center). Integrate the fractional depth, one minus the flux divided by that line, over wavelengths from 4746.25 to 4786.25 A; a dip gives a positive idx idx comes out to -2.7 A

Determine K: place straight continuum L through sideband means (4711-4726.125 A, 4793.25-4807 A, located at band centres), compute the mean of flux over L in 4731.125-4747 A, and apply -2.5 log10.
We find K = 0.17 mag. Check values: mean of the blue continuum 15.6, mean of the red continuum 17.7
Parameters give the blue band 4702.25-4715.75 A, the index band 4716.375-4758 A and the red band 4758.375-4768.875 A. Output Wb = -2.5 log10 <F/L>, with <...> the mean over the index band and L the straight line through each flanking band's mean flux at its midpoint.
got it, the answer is -0.06 mag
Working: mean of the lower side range 14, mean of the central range 15.5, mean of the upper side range 15.3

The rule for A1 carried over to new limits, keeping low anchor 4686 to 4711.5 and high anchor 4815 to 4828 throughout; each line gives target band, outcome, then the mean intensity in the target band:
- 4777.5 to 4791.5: -2.5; 18.3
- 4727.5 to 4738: 0.4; 14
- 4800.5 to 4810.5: -1.8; 18.9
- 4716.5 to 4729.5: -1.6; 16.1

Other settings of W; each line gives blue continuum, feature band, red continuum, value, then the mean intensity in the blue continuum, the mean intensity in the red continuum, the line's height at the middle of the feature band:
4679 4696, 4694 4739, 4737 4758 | 0.8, 14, 15.9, 14.9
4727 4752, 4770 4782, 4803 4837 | -0.8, 14.6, 17.2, 15.8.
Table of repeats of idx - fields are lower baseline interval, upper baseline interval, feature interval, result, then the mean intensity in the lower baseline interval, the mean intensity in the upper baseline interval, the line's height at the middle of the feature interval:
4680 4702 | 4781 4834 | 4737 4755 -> -0.2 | 14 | 17.4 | 15.6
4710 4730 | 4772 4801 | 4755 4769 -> 0.9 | 15.4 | 17.2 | 16.6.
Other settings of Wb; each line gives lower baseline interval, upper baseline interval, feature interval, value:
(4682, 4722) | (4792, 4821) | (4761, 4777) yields 0.10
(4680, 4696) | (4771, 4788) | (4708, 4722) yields 0.01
